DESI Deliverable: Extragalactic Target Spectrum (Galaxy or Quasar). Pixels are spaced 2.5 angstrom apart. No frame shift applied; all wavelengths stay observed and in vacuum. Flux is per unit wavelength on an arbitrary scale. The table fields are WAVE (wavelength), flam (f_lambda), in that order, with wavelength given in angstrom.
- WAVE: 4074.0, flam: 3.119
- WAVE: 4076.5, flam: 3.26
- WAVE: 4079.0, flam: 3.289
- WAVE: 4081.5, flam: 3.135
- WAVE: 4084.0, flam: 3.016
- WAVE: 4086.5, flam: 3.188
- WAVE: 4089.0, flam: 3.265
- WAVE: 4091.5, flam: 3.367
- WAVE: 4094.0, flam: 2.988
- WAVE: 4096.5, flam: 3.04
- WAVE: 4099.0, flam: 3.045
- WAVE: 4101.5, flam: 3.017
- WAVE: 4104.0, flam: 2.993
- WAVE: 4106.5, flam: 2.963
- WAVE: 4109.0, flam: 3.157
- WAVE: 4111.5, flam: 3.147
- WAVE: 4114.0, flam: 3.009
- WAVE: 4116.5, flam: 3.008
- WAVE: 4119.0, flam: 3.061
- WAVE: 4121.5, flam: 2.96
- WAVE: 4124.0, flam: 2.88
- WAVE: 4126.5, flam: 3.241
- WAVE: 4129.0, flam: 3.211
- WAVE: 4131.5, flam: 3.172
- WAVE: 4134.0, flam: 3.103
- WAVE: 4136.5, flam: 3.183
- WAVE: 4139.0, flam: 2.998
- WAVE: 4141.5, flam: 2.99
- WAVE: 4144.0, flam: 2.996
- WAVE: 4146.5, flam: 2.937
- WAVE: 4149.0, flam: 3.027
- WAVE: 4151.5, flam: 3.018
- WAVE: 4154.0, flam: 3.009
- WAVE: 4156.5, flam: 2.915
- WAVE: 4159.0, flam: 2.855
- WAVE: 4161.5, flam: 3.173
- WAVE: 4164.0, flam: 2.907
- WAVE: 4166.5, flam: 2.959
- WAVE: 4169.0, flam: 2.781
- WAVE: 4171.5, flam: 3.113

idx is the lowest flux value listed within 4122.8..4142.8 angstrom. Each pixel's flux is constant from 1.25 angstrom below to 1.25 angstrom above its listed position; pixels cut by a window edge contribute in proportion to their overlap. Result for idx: 2.88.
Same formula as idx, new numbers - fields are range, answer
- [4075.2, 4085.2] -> 3.016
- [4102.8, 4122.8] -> 2.96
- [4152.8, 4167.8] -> 2.855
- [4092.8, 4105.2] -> 2.988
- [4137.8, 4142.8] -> 2.99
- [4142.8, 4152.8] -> 2.937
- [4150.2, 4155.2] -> 3.009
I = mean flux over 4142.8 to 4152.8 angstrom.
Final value 2.99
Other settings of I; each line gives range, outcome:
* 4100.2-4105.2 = 3.01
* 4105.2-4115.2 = 3.07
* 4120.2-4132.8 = 3.09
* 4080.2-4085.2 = 3.08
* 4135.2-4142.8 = 3.06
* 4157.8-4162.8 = 3.01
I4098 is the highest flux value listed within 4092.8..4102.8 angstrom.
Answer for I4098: 3.045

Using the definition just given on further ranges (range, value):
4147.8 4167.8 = 3.173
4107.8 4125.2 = 3.157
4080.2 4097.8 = 3.367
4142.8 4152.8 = 3.027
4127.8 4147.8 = 3.211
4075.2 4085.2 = 3.289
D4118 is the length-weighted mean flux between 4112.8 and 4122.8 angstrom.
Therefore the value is 3.01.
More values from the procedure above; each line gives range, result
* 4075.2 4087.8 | 3.18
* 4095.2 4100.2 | 3.04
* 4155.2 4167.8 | 2.96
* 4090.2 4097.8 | 3.13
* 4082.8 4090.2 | 3.16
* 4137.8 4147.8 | 2.98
